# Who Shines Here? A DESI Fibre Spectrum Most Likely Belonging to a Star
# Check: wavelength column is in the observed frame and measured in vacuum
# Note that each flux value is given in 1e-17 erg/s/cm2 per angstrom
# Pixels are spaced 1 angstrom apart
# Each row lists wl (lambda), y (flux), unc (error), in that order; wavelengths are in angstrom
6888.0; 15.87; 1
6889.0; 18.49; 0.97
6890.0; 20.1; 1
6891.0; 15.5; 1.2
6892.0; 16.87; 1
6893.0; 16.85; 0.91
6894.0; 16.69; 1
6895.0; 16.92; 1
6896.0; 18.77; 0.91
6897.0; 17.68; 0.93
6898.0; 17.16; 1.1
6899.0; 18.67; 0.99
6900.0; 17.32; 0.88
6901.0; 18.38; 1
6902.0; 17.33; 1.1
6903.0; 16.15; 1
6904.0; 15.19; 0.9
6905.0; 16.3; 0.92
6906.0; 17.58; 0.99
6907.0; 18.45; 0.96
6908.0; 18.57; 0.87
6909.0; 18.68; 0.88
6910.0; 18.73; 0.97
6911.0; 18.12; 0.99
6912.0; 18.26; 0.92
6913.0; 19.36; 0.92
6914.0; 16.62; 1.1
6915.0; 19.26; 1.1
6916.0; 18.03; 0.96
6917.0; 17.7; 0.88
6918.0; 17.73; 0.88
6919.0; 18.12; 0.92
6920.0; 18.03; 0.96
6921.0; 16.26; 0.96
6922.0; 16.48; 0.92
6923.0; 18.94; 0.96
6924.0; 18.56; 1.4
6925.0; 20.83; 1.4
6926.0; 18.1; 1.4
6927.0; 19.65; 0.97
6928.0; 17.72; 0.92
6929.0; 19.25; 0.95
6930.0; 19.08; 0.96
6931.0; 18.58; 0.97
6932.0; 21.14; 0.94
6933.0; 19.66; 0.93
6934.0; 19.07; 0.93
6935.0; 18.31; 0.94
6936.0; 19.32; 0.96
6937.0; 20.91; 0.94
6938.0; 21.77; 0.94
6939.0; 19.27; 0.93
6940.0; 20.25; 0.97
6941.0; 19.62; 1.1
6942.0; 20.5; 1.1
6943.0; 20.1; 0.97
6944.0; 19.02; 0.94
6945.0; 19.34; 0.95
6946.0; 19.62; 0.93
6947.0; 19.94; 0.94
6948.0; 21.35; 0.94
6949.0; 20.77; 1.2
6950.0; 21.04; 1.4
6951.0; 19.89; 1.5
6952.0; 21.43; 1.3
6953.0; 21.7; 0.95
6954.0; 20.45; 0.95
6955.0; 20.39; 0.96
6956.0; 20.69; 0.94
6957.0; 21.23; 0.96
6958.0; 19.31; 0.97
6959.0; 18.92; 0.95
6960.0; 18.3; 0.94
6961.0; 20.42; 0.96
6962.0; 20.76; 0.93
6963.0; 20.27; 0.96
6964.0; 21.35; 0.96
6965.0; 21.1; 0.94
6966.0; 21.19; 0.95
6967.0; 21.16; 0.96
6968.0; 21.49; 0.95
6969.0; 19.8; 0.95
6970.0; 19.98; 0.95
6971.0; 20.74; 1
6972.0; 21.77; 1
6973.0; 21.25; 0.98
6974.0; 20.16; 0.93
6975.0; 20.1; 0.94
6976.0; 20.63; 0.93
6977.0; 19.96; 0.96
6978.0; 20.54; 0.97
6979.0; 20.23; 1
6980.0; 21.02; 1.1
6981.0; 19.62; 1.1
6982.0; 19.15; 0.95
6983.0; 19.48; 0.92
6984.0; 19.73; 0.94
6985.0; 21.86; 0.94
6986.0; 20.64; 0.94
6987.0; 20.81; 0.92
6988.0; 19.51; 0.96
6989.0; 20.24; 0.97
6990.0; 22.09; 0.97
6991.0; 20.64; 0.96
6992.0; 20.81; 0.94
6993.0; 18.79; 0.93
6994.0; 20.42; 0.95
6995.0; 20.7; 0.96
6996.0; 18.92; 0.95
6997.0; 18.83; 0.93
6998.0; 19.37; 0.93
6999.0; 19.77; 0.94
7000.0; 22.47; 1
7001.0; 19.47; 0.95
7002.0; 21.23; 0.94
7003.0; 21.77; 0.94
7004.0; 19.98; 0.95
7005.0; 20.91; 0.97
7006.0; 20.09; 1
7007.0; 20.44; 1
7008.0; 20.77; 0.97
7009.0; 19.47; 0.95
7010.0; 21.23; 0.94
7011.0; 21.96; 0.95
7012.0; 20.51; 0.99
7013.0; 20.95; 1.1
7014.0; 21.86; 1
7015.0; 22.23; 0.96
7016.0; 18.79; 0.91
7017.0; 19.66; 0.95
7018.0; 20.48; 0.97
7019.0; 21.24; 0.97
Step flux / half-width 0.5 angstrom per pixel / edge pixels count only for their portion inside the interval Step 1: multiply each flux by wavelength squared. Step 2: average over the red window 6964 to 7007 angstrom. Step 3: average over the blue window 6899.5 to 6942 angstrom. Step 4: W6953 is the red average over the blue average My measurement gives 1.1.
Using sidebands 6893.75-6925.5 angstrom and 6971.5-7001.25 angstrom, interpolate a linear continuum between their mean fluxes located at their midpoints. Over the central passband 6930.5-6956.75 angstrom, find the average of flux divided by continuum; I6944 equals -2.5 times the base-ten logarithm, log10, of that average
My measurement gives -0.068 mag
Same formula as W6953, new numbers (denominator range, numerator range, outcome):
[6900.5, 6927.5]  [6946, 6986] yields 1.16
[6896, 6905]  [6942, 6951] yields 1.18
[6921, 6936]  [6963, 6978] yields 1.11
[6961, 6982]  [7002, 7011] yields 1.01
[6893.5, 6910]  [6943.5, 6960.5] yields 1.17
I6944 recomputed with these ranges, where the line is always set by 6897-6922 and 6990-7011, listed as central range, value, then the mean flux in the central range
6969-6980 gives -0.049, 20.5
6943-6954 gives -0.085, 20.4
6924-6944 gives -0.066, 19.6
